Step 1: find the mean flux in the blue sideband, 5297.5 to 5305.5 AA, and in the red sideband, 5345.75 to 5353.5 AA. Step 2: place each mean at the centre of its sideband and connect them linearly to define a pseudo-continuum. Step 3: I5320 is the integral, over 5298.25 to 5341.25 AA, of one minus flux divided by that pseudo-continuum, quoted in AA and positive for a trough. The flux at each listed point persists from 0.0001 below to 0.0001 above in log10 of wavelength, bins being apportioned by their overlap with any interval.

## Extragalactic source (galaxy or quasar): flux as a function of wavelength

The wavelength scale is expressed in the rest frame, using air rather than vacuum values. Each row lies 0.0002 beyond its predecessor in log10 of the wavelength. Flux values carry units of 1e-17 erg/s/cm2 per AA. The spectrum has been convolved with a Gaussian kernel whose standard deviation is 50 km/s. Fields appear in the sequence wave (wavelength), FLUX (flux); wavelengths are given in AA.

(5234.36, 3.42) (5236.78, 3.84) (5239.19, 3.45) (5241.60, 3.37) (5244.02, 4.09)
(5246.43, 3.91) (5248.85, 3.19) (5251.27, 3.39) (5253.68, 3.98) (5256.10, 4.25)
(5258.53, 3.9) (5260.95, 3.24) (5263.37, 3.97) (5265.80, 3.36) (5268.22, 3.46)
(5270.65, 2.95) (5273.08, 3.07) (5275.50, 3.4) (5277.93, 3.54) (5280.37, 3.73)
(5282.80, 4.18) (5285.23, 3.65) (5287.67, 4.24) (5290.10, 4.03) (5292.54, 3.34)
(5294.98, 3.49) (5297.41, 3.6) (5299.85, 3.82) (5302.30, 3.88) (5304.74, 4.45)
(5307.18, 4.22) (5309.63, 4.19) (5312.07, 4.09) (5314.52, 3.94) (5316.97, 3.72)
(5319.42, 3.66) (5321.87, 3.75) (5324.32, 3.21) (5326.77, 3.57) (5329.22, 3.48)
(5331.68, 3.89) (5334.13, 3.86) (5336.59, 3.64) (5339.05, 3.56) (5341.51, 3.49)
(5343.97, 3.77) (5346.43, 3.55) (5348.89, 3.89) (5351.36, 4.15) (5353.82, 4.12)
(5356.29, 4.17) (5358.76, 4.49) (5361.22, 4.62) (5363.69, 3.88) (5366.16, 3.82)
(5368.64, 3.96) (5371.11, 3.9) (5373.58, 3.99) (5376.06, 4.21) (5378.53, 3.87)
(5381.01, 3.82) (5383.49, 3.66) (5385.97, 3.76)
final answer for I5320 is 1.47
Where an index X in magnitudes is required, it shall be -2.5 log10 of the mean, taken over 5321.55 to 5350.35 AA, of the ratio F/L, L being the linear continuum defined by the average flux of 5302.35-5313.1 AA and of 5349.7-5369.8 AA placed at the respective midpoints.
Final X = 0.15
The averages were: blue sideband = 4.2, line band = 3.64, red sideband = 4.14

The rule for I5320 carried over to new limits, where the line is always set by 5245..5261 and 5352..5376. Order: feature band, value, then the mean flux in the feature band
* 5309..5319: 0.0 AA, 3.95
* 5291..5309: 0.2 AA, 3.84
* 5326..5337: 0.8 AA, 3.7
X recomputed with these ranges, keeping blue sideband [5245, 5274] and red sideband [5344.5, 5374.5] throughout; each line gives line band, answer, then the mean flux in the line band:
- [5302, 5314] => -0.10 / 4.18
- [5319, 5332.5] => 0.09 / 3.58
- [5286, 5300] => -0.01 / 3.75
